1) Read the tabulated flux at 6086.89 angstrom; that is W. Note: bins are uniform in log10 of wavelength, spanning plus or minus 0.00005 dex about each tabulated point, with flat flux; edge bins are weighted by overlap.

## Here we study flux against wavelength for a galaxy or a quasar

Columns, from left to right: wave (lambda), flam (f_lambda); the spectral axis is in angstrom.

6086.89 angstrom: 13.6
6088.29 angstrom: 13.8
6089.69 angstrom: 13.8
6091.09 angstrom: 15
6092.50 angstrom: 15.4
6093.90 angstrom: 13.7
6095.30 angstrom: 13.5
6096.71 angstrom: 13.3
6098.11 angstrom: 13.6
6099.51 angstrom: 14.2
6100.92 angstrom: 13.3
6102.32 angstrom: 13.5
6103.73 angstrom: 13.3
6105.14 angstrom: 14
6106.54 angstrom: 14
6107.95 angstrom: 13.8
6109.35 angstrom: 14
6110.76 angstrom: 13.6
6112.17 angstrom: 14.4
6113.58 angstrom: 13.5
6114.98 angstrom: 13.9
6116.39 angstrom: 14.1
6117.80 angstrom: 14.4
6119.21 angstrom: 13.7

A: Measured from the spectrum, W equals 13.6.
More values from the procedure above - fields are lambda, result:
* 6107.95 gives 13.8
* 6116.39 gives 14.1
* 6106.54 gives 14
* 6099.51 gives 14.2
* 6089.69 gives 13.8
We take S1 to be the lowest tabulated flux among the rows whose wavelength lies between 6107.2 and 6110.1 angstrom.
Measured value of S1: 13.8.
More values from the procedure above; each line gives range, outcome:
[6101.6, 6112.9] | 13.3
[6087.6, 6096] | 13.5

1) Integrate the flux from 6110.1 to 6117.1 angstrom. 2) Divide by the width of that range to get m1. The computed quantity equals 13.9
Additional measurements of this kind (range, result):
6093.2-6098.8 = 13.5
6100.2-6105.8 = 13.5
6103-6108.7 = 13.8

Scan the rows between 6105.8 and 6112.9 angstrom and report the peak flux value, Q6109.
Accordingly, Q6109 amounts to 14.4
